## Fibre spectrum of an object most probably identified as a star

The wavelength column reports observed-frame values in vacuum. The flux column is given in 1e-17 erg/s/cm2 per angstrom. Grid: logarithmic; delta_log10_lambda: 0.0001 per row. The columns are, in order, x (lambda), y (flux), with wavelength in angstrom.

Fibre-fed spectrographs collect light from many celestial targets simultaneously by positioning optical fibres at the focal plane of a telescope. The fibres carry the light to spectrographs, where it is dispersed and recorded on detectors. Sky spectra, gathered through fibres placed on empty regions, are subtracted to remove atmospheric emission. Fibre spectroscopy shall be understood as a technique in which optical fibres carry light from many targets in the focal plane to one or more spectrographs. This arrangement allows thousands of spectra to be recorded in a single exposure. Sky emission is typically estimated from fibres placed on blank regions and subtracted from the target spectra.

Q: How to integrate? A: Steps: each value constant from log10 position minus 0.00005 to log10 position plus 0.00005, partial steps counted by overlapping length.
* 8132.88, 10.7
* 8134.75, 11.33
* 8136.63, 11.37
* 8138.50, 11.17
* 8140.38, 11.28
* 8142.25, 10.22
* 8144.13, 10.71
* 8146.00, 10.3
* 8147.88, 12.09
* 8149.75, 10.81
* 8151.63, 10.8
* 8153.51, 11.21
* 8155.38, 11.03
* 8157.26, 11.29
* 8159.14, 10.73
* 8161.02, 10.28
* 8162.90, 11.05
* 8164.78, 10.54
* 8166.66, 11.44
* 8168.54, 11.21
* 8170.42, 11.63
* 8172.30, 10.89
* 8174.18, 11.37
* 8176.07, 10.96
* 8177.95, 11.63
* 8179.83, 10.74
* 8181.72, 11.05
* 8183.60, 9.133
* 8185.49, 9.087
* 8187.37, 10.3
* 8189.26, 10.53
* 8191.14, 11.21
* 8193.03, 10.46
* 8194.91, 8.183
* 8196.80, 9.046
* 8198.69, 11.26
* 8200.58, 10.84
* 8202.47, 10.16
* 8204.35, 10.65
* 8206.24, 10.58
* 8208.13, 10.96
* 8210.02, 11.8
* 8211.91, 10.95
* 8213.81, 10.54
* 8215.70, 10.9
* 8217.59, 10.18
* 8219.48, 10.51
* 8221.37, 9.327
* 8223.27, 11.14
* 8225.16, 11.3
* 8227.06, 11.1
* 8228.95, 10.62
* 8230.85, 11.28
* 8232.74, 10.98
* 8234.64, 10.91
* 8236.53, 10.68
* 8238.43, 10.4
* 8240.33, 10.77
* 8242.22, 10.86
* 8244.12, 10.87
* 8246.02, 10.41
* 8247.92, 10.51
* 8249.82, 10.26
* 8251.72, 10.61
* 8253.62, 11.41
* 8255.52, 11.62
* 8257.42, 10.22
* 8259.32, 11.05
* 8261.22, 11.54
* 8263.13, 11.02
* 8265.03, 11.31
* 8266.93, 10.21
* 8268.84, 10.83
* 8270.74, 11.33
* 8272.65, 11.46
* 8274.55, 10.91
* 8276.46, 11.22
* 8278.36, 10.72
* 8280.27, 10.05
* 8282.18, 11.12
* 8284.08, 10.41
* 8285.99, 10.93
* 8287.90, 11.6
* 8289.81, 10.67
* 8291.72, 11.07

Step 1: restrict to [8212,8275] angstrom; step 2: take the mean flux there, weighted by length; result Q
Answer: 10.8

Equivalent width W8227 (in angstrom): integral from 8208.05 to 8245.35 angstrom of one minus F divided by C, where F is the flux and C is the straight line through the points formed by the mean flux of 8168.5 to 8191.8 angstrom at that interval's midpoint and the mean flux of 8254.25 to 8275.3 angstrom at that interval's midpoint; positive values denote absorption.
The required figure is 0.37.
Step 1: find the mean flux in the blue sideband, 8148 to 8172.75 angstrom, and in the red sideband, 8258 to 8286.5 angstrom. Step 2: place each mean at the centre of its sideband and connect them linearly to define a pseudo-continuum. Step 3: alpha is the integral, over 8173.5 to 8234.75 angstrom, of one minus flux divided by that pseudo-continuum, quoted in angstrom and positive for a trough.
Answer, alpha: 2.3 angstrom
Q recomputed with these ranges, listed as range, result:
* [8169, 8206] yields 10.5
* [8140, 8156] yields 10.9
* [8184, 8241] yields 10.5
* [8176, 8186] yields 10.4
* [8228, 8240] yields 10.8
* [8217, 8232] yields 10.7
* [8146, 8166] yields 11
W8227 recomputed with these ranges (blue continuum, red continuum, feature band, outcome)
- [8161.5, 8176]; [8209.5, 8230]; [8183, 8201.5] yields 1.56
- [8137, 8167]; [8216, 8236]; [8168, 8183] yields -0.37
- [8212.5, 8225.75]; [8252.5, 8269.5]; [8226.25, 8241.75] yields -0.18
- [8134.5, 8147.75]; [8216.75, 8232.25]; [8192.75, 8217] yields 0.61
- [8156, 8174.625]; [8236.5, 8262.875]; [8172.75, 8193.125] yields 0.72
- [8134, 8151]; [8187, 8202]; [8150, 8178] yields -0.94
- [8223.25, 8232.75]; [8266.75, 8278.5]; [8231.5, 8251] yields 0.68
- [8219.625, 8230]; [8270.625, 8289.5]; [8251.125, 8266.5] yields -0.33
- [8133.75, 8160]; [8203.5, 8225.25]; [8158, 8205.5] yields 1.26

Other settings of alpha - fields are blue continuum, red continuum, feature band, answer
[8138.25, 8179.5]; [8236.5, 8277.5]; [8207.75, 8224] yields 0.39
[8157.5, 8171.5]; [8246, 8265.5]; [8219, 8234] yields 0.21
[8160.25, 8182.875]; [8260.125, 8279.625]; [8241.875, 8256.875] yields 0.33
